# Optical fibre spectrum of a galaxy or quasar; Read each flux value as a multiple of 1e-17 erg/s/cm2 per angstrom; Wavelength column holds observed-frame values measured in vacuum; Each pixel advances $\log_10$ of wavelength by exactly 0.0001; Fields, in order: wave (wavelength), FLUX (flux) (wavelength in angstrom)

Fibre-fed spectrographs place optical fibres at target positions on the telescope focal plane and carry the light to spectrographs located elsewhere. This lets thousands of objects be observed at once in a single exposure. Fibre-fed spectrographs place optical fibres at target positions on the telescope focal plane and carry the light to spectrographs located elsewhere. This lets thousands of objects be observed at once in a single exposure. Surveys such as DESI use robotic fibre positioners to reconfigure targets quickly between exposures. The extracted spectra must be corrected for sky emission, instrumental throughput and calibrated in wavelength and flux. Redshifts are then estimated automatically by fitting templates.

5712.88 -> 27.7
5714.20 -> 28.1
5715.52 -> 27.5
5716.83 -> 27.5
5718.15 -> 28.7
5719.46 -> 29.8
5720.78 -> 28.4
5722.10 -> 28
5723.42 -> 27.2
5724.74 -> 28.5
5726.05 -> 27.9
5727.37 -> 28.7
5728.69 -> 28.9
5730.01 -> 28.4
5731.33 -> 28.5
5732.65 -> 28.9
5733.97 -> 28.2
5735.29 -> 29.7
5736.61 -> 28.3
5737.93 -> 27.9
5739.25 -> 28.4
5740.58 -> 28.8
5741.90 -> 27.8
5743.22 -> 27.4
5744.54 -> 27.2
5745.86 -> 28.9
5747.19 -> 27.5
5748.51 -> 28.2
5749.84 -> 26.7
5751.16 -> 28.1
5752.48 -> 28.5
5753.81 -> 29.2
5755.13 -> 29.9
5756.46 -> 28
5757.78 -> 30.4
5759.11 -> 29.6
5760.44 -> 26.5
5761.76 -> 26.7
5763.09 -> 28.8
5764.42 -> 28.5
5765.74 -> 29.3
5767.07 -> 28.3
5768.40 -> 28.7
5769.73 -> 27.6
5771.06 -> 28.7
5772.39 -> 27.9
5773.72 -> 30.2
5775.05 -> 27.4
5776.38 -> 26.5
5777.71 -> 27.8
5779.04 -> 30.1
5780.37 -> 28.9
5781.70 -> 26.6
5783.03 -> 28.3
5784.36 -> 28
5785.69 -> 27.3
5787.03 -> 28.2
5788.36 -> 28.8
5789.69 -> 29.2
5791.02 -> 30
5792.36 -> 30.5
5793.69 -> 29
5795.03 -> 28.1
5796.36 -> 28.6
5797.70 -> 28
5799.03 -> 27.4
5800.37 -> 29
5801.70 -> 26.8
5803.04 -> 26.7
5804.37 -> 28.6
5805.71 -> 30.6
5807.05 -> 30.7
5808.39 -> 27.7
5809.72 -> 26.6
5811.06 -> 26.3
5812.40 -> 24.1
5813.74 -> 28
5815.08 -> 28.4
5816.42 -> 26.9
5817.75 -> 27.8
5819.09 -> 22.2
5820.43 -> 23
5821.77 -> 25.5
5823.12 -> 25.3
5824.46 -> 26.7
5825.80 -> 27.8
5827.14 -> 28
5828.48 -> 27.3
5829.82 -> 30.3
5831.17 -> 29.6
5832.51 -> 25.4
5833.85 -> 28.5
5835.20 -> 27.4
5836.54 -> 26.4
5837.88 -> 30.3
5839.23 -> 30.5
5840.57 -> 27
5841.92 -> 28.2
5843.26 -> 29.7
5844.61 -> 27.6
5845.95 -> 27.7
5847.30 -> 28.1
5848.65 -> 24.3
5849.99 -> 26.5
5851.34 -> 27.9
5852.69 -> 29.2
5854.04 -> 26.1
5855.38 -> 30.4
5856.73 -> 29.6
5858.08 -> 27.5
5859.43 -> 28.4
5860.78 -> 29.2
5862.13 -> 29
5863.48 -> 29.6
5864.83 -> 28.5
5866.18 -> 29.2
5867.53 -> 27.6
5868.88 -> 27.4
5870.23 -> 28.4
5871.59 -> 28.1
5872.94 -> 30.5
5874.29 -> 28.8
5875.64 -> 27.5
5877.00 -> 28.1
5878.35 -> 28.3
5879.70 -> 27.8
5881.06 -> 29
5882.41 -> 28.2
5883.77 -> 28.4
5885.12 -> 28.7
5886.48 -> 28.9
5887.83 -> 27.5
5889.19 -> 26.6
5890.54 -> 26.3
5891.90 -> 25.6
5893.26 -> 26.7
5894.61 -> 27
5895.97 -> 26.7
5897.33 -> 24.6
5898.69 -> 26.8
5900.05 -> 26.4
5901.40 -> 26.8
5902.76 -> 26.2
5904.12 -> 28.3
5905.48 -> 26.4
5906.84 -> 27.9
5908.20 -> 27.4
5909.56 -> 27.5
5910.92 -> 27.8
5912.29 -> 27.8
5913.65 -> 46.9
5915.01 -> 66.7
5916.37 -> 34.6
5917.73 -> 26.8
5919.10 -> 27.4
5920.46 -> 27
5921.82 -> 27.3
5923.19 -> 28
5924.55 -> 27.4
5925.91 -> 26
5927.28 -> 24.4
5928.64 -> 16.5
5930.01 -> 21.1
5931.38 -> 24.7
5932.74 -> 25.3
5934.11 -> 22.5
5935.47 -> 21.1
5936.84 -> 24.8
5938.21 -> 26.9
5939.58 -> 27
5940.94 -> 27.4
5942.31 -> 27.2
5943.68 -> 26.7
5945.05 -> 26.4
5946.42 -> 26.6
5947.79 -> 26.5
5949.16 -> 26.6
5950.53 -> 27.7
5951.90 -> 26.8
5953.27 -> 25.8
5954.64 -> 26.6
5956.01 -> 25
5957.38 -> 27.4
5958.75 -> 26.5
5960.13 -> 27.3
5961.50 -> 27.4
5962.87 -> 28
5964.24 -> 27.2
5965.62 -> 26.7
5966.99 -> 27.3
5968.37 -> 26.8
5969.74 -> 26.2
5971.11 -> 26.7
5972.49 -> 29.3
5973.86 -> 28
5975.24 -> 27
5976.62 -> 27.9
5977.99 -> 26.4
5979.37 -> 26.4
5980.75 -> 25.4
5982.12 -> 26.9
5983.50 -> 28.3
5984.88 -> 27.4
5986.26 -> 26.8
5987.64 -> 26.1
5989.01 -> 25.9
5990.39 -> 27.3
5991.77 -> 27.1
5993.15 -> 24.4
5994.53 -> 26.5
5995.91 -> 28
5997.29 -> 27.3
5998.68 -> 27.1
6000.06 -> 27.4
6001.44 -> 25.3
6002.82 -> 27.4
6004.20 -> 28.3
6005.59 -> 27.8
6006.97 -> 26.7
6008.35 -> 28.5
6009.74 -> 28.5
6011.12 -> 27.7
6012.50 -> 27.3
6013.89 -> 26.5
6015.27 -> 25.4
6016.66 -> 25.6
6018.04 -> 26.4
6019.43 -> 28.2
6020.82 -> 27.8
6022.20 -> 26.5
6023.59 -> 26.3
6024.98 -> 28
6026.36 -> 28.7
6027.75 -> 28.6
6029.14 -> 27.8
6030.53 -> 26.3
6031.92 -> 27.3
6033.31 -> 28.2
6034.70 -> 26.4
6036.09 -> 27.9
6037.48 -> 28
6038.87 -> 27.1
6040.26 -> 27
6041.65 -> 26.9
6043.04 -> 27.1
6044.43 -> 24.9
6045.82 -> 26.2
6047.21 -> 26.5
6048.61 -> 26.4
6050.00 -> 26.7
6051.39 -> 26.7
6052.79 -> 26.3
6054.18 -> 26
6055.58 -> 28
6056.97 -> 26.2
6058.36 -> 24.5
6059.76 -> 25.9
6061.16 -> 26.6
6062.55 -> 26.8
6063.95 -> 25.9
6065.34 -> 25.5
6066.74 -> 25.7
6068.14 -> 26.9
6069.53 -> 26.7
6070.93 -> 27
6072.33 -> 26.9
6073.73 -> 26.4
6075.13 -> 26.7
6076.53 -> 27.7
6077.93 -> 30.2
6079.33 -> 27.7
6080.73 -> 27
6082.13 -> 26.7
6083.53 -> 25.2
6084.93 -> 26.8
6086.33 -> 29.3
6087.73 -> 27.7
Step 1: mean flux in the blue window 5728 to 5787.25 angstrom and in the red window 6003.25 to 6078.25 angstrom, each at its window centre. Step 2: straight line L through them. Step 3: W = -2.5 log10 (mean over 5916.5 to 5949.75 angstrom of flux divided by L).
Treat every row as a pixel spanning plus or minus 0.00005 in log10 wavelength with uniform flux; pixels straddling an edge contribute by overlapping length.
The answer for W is 0.08 mag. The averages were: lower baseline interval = 28.3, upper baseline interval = 26.9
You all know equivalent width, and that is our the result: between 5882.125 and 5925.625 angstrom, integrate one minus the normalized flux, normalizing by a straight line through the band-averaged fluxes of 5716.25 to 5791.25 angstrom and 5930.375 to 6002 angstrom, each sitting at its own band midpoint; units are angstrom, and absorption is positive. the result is -3.5 angstrom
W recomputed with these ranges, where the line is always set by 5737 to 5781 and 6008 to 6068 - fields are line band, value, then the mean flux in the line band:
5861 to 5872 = -0.03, 28.5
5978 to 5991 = 0.02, 26.7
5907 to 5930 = -0.10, 30.2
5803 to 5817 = 0.01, 27.7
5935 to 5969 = 0.03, 26.6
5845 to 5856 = 0.01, 27.5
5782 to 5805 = -0.01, 28.4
